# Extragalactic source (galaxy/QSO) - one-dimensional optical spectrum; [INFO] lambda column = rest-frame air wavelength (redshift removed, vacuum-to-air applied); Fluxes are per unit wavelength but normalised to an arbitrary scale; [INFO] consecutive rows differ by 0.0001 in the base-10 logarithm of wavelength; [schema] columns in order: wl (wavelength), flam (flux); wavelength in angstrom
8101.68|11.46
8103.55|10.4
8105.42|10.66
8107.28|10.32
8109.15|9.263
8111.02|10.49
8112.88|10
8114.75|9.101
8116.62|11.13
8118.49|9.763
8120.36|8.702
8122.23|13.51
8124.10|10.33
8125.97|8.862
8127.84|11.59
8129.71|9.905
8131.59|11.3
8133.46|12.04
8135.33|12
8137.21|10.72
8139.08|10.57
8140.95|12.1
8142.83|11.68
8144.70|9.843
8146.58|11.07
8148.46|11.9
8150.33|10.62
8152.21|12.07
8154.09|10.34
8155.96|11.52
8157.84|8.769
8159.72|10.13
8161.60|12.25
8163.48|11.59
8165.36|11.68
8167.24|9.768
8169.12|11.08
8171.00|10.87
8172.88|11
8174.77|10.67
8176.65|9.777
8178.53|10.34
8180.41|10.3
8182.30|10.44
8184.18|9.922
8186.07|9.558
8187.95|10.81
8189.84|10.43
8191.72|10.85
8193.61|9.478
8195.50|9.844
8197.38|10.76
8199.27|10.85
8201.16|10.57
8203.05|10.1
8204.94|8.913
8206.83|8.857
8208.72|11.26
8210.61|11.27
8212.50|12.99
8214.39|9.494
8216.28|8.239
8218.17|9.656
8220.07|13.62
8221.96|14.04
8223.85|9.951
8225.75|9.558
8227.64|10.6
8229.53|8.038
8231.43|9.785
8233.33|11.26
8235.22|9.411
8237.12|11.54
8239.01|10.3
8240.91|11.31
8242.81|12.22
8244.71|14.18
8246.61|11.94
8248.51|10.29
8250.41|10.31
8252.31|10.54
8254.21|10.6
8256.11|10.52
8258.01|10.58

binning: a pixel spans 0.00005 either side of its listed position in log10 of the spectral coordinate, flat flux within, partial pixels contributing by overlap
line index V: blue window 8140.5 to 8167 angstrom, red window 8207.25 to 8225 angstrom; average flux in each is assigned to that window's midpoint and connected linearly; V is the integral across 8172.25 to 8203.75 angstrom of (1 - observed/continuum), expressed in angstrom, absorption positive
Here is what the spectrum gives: 2.1 angstrom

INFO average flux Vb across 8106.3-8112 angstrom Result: 10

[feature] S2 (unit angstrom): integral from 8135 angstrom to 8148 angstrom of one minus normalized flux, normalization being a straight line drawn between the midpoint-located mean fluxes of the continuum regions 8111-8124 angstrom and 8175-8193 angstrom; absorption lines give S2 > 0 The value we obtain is -0.99 angstrom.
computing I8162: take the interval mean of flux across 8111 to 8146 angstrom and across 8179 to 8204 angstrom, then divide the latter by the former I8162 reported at 1.0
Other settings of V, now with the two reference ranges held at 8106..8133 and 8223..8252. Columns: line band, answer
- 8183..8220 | 1.09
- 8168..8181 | -0.07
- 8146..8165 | -1.07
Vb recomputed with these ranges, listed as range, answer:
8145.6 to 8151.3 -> 11.2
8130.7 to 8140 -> 11.3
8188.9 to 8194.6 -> 10.2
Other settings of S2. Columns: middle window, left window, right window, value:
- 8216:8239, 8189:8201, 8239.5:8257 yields 0.85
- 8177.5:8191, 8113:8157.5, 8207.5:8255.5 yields 0.75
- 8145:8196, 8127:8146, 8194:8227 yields 1.25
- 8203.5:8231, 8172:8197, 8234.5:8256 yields 0.76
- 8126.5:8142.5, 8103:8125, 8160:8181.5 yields -1.13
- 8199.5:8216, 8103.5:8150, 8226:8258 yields 0.59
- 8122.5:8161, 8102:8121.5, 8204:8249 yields -2.53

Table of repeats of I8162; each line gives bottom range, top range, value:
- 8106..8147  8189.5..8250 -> 1.00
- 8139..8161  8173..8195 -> 0.94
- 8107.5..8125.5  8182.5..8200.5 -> 1.01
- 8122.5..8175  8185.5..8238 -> 0.95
